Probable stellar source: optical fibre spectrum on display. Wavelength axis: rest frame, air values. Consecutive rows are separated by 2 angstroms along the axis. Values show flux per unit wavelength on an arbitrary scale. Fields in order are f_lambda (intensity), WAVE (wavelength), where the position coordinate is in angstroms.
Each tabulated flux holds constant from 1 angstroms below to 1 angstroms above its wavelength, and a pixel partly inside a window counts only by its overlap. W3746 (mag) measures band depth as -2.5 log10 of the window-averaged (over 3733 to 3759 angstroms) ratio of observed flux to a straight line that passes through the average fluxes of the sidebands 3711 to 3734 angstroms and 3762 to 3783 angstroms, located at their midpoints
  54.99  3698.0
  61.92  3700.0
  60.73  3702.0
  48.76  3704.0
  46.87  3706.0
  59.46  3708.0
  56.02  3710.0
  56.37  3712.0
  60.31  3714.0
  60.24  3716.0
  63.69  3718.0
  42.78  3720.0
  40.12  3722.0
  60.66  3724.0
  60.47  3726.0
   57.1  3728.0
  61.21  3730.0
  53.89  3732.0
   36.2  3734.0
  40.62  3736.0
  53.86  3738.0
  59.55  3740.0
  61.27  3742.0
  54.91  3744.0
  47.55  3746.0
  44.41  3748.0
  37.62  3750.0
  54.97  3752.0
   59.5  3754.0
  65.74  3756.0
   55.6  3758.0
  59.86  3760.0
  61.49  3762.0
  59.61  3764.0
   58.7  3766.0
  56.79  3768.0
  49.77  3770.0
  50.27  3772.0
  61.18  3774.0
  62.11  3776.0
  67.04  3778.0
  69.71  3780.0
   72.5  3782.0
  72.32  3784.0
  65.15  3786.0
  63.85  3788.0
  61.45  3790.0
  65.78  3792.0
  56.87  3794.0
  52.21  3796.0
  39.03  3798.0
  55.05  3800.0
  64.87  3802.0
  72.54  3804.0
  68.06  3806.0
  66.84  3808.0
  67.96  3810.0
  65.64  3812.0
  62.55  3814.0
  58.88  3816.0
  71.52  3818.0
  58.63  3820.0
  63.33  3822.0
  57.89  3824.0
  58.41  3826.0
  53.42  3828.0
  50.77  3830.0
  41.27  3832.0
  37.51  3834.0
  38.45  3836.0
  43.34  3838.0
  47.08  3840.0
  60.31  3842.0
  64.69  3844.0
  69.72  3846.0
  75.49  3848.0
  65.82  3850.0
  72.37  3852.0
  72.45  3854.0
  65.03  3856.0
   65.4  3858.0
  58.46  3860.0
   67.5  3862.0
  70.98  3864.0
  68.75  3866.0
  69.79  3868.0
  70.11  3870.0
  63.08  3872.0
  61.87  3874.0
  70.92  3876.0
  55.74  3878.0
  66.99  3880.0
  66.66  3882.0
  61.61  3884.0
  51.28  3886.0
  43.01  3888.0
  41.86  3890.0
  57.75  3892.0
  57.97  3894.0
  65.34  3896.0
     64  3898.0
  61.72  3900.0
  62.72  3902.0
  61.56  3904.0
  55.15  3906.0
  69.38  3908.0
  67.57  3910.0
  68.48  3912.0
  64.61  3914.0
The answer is 0.12 mag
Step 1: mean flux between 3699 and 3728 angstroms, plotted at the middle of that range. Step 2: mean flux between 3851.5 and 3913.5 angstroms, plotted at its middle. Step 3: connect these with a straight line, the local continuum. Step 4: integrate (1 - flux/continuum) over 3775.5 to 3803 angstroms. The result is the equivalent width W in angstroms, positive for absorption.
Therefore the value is -1.4 angstroms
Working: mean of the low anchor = 55.7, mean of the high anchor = 63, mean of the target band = 62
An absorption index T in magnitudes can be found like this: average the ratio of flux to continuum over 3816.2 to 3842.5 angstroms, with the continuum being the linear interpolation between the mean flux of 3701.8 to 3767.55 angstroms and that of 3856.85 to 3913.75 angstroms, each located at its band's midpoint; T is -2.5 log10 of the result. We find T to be 0.134 mag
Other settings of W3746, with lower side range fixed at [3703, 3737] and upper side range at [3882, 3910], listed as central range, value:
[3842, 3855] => -0.21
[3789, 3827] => -0.10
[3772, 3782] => -0.17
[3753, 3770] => -0.09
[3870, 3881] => -0.11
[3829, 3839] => 0.32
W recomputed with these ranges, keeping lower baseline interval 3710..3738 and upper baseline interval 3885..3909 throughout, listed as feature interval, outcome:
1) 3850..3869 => -3.69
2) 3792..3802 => 0.28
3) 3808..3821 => -2.04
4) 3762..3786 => -3.18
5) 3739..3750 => 0.38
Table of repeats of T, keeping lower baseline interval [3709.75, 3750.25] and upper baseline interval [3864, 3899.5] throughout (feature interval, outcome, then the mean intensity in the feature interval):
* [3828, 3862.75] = 0.02 mag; 58.4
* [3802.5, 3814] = -0.18 mag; 67.6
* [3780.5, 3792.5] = -0.19 mag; 67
